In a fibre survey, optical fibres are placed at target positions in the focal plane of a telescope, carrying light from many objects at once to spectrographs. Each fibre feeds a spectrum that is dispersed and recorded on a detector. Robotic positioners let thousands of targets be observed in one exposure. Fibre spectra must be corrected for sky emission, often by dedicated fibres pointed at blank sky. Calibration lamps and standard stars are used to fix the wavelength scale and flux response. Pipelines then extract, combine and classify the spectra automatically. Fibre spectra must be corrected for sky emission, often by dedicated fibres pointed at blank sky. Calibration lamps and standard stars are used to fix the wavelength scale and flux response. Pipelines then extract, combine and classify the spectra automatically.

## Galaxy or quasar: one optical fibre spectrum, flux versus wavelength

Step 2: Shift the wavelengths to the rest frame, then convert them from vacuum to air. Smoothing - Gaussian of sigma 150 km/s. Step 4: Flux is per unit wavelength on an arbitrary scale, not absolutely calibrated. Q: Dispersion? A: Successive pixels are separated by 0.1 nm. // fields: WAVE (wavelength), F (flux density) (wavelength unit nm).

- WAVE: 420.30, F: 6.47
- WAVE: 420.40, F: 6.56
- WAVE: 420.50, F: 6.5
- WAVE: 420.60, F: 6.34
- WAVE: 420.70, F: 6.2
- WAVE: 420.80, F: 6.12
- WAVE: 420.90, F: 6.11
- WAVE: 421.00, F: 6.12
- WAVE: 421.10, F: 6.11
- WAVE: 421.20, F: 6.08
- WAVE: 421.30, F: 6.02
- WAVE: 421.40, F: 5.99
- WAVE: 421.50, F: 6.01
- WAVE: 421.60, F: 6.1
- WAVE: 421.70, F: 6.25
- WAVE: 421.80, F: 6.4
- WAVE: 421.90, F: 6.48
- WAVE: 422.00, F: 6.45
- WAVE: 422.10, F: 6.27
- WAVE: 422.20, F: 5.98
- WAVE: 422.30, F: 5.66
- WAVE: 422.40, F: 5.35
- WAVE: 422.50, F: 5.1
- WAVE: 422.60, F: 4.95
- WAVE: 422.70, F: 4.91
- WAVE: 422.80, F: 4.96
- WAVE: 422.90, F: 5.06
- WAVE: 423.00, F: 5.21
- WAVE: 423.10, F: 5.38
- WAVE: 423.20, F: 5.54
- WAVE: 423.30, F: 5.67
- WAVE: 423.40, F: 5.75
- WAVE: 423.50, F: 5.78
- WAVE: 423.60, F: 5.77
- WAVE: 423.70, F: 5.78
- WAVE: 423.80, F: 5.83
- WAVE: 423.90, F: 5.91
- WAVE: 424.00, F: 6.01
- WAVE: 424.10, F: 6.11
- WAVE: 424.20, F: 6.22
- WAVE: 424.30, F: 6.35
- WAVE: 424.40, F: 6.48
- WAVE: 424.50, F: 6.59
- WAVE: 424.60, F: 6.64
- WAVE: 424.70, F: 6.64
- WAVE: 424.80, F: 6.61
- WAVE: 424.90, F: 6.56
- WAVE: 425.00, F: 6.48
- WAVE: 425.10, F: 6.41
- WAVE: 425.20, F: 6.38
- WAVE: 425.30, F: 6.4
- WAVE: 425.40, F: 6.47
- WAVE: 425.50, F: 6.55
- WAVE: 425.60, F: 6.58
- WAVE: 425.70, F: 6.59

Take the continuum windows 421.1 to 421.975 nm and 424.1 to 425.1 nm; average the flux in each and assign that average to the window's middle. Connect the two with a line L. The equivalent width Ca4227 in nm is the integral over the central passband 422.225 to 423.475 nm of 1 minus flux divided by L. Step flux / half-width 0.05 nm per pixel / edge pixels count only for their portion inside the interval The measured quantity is 0.20 nm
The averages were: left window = 6.17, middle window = 5.32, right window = 6.48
